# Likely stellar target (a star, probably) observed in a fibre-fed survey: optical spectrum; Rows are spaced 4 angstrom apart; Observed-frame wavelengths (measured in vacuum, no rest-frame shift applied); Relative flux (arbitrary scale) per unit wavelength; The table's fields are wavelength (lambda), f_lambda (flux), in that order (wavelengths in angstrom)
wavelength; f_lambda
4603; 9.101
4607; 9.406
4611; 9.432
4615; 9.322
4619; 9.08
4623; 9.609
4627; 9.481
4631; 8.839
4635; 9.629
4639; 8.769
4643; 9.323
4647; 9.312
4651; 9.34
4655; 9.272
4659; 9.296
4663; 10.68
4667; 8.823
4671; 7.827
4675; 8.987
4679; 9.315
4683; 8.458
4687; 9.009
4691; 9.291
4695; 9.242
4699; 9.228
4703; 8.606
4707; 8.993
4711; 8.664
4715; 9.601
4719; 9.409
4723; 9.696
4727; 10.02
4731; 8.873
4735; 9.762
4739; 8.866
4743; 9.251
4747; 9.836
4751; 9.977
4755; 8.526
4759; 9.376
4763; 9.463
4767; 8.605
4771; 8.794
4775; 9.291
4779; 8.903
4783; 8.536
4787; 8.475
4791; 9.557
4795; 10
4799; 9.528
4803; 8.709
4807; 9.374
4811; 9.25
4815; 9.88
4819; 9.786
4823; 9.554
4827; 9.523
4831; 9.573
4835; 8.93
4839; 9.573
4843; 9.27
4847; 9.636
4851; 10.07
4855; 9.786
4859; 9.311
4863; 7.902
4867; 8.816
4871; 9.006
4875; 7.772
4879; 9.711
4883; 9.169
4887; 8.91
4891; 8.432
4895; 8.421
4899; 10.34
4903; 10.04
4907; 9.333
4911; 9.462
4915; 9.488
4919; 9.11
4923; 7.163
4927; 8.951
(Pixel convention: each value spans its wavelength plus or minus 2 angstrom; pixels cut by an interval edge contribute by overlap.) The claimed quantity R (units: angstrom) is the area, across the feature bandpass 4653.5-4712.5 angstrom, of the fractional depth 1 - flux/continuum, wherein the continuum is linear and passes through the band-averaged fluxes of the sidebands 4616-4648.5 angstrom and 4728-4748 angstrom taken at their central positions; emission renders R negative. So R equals 1.54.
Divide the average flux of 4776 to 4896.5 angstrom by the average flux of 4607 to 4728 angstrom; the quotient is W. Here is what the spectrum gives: 1.00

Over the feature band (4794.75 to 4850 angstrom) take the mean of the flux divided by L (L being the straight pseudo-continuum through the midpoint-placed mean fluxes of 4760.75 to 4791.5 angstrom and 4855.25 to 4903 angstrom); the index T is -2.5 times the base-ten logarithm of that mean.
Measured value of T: -0.06 mag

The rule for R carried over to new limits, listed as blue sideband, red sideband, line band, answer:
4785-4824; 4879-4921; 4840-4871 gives 0.3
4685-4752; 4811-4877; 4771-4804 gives 0.6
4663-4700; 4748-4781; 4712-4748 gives -1.5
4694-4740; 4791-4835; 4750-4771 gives 0.6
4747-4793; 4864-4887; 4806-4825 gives -1.3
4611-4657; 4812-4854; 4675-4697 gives 0.7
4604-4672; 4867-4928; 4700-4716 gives 0.5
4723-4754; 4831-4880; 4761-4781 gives 0.8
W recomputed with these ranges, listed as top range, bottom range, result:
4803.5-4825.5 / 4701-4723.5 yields 1.04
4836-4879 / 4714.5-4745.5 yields 0.97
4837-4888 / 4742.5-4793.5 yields 1.00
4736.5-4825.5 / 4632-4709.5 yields 1.01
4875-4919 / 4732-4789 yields 1.01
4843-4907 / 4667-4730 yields 1.01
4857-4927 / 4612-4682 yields 0.97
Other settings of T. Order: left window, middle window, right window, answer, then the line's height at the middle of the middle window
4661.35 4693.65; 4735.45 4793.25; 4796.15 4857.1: 0.02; 9.31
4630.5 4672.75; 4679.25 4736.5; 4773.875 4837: 0.01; 9.25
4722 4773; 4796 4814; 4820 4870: 0.00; 9.32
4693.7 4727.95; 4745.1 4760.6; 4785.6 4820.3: -0.01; 9.32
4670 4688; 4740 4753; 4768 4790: -0.10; 8.8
